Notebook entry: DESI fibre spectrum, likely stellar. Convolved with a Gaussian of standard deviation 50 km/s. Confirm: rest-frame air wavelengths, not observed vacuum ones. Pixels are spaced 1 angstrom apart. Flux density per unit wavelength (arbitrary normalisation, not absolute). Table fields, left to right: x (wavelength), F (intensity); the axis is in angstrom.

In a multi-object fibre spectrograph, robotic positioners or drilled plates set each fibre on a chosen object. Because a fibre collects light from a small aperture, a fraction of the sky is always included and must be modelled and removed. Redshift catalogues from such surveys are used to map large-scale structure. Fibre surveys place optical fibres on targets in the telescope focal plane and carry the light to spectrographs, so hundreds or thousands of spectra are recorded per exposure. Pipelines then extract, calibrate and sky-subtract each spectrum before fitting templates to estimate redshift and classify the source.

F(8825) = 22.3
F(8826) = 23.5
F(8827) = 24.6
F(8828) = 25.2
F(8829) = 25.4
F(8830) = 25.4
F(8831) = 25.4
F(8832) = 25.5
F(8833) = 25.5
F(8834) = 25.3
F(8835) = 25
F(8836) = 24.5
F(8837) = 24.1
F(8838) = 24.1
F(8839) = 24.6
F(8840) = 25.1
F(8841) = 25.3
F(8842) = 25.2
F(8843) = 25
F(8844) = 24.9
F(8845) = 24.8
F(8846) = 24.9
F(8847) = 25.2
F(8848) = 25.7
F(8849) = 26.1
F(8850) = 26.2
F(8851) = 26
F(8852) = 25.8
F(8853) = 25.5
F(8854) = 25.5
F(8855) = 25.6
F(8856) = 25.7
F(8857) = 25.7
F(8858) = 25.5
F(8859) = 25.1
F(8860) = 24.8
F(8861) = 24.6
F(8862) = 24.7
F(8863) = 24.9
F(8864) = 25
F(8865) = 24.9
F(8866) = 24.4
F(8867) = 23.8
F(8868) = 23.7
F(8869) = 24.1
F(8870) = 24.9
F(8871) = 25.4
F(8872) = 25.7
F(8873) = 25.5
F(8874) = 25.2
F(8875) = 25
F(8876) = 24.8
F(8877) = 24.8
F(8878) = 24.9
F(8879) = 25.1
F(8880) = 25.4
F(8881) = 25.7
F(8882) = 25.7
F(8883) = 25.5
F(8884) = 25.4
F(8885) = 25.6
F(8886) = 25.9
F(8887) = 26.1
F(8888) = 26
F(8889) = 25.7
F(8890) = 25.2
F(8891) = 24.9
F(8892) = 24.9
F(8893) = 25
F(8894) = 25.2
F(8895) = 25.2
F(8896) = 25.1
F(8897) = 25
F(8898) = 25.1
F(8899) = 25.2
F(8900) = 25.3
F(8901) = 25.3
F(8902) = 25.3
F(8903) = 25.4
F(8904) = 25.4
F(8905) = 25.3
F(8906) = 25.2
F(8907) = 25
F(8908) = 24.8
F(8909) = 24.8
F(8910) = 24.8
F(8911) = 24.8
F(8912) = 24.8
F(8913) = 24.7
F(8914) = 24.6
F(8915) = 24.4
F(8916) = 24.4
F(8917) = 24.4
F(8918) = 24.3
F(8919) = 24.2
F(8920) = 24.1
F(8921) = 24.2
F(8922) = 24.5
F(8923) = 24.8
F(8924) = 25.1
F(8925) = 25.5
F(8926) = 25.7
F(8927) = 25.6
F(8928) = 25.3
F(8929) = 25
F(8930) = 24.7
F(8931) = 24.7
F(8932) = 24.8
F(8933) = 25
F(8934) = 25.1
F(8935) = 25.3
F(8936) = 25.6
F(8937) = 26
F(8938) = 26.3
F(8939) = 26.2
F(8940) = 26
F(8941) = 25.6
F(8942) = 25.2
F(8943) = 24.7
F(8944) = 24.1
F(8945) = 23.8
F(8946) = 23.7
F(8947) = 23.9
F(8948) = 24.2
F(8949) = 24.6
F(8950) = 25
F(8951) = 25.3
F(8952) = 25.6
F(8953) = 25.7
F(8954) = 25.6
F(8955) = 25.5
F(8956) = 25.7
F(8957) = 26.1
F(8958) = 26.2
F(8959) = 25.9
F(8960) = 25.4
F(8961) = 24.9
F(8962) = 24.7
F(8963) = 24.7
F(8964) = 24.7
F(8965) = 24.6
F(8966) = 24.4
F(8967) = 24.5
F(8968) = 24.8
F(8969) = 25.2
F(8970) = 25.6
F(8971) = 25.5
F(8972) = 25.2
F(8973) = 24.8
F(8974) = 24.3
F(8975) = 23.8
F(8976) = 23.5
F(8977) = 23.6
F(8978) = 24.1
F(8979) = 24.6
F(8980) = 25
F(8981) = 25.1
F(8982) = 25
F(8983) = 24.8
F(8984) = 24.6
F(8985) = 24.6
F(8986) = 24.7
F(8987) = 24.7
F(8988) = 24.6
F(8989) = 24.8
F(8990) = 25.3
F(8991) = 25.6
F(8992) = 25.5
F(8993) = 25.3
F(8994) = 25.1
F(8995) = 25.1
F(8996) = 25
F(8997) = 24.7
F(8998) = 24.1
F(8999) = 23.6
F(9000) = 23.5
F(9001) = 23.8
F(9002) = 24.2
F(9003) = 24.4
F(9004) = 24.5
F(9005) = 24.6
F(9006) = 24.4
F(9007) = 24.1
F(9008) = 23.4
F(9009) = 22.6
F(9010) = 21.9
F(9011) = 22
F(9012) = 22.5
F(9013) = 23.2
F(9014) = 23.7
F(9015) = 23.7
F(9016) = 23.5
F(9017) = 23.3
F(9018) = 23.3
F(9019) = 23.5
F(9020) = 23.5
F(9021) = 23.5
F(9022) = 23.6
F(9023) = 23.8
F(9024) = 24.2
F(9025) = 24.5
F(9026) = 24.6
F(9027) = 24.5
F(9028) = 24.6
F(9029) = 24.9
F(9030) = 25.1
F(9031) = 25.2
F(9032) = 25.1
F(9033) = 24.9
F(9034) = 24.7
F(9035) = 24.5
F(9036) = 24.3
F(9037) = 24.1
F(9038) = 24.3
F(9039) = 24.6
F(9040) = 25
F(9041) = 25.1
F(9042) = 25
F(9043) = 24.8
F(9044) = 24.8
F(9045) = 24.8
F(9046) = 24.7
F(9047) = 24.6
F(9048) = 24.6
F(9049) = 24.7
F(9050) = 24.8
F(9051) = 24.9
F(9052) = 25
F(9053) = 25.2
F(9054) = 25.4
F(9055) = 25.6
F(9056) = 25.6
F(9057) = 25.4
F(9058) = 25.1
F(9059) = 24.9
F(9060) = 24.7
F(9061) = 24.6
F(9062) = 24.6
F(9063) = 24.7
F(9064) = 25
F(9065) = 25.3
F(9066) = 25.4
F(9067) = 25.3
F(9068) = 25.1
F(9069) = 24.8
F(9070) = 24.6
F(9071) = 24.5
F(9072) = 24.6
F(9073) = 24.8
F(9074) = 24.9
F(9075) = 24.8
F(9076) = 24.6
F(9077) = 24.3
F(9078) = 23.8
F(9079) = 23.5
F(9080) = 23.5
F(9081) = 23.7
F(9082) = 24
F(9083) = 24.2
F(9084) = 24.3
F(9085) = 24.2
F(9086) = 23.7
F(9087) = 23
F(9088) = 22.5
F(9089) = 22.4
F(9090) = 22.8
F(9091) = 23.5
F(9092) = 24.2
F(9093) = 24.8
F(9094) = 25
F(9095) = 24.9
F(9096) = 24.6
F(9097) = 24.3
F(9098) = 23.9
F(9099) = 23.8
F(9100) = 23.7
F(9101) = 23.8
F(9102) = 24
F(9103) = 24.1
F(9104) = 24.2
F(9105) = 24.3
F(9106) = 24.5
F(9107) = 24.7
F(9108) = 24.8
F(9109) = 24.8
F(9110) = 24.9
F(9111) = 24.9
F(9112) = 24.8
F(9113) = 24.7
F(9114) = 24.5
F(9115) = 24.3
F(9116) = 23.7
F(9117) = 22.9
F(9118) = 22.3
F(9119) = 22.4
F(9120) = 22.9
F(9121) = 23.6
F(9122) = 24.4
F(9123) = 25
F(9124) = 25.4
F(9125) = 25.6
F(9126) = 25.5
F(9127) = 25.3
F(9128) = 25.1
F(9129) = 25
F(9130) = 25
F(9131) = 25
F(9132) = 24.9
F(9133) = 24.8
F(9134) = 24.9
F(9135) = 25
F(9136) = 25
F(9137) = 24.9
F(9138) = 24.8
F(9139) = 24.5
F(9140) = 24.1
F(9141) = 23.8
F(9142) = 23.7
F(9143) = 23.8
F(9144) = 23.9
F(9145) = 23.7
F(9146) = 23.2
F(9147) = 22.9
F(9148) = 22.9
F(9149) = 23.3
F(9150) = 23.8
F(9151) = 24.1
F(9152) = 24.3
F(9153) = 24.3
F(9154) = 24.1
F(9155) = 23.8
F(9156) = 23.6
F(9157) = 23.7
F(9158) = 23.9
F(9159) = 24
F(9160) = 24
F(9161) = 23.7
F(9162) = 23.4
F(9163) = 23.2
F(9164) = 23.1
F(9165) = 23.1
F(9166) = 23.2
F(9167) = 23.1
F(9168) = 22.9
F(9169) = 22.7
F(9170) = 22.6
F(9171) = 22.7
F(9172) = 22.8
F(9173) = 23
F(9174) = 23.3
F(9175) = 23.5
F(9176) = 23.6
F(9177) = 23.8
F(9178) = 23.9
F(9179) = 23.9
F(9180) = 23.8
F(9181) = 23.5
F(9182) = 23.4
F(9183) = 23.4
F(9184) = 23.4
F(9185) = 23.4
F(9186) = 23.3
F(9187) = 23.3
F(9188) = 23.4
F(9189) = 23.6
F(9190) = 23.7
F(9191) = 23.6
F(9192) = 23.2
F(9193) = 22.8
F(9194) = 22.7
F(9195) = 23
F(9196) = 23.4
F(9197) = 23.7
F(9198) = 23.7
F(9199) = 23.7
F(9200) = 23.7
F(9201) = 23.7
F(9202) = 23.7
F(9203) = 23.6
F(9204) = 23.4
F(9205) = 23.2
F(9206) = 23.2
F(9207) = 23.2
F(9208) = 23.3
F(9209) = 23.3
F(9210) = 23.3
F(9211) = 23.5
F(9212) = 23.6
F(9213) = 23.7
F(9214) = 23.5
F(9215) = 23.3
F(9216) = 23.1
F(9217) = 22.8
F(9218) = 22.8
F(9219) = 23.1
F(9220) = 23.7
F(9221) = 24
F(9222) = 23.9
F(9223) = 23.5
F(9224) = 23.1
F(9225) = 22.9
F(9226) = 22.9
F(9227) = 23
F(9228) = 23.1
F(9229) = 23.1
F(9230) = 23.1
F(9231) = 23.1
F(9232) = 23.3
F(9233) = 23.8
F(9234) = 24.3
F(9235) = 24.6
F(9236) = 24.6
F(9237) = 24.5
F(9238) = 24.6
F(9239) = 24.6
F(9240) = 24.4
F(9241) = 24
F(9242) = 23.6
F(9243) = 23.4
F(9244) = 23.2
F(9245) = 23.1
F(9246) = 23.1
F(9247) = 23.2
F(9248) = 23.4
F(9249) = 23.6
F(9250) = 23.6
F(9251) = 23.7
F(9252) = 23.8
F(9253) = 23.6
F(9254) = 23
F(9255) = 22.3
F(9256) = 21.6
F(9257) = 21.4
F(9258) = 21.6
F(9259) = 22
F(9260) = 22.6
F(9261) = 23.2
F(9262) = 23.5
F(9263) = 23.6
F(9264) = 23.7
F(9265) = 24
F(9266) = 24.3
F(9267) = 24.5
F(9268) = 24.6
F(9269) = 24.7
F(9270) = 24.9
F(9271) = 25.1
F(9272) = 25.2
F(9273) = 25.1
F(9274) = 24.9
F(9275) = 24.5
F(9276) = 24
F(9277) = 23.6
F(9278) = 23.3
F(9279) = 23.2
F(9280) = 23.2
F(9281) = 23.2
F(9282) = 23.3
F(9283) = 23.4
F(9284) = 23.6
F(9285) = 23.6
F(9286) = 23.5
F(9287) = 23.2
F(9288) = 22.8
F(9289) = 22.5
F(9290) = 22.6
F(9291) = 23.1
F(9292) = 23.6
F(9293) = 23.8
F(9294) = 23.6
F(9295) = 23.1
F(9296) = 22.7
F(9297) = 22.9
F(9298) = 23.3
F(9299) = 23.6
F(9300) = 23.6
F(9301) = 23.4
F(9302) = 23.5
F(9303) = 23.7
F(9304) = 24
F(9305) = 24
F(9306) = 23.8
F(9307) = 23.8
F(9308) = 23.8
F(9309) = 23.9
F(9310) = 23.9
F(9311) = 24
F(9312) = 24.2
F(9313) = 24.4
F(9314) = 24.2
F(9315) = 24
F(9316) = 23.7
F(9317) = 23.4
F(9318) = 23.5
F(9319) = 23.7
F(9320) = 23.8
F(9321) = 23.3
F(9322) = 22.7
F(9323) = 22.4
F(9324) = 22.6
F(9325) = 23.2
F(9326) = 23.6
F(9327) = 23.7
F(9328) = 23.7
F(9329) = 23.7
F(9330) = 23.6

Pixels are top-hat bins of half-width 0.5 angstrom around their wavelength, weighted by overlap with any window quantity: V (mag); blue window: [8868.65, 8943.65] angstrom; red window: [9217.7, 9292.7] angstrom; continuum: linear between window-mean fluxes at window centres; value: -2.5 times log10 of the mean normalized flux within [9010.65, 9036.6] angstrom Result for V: 0.03 mag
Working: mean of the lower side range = 25.1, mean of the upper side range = 23.5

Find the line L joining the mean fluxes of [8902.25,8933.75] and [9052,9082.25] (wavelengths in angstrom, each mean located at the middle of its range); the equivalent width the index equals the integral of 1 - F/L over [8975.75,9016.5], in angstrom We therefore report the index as 0.9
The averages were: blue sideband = 24.9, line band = 24.2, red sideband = 24.8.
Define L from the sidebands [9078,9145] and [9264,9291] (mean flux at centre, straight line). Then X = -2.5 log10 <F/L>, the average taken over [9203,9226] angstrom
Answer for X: 0.03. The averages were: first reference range 24.2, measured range 23.3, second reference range 23.9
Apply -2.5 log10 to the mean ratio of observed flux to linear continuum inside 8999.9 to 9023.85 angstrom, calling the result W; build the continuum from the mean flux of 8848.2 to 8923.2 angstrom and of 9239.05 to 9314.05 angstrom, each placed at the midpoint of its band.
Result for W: 0.05 mag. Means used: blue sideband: 25.1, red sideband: 23.6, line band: 23.5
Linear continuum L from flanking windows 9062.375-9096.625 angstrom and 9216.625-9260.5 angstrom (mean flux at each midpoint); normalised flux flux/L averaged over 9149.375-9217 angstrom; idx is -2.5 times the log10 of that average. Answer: 0.010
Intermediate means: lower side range 24.3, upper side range 23.3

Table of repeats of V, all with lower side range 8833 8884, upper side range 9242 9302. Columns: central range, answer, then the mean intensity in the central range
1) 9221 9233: 0.02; 23.2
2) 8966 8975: -0.01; 24.9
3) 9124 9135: -0.05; 25.1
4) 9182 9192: 0.02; 23.4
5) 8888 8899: -0.01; 25.2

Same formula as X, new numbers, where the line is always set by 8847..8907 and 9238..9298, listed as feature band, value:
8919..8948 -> 0.00 mag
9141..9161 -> 0.01 mag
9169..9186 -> 0.03 mag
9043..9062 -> -0.02 mag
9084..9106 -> 0.02 mag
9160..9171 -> 0.04 mag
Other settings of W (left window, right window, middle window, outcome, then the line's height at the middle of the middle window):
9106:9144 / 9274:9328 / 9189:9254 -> 0.02 mag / 23.9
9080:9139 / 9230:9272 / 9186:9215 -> 0.02 mag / 23.9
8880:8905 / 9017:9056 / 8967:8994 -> 0.00 mag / 24.9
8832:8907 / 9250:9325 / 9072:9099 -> 0.01 mag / 24.3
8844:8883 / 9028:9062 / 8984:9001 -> 0.01 mag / 25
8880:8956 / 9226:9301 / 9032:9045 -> -0.01 mag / 24.6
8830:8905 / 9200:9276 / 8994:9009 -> 0.02 mag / 24.6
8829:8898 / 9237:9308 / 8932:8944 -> -0.02 mag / 24.9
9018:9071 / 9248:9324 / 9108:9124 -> 0.01 mag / 24.4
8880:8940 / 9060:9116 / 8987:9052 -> 0.01 mag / 24.6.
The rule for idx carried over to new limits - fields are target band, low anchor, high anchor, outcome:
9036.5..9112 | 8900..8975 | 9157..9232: -0.02 mag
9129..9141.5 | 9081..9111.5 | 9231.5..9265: -0.04 mag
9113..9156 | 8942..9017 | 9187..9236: -0.02 mag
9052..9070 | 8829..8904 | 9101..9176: -0.03 mag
